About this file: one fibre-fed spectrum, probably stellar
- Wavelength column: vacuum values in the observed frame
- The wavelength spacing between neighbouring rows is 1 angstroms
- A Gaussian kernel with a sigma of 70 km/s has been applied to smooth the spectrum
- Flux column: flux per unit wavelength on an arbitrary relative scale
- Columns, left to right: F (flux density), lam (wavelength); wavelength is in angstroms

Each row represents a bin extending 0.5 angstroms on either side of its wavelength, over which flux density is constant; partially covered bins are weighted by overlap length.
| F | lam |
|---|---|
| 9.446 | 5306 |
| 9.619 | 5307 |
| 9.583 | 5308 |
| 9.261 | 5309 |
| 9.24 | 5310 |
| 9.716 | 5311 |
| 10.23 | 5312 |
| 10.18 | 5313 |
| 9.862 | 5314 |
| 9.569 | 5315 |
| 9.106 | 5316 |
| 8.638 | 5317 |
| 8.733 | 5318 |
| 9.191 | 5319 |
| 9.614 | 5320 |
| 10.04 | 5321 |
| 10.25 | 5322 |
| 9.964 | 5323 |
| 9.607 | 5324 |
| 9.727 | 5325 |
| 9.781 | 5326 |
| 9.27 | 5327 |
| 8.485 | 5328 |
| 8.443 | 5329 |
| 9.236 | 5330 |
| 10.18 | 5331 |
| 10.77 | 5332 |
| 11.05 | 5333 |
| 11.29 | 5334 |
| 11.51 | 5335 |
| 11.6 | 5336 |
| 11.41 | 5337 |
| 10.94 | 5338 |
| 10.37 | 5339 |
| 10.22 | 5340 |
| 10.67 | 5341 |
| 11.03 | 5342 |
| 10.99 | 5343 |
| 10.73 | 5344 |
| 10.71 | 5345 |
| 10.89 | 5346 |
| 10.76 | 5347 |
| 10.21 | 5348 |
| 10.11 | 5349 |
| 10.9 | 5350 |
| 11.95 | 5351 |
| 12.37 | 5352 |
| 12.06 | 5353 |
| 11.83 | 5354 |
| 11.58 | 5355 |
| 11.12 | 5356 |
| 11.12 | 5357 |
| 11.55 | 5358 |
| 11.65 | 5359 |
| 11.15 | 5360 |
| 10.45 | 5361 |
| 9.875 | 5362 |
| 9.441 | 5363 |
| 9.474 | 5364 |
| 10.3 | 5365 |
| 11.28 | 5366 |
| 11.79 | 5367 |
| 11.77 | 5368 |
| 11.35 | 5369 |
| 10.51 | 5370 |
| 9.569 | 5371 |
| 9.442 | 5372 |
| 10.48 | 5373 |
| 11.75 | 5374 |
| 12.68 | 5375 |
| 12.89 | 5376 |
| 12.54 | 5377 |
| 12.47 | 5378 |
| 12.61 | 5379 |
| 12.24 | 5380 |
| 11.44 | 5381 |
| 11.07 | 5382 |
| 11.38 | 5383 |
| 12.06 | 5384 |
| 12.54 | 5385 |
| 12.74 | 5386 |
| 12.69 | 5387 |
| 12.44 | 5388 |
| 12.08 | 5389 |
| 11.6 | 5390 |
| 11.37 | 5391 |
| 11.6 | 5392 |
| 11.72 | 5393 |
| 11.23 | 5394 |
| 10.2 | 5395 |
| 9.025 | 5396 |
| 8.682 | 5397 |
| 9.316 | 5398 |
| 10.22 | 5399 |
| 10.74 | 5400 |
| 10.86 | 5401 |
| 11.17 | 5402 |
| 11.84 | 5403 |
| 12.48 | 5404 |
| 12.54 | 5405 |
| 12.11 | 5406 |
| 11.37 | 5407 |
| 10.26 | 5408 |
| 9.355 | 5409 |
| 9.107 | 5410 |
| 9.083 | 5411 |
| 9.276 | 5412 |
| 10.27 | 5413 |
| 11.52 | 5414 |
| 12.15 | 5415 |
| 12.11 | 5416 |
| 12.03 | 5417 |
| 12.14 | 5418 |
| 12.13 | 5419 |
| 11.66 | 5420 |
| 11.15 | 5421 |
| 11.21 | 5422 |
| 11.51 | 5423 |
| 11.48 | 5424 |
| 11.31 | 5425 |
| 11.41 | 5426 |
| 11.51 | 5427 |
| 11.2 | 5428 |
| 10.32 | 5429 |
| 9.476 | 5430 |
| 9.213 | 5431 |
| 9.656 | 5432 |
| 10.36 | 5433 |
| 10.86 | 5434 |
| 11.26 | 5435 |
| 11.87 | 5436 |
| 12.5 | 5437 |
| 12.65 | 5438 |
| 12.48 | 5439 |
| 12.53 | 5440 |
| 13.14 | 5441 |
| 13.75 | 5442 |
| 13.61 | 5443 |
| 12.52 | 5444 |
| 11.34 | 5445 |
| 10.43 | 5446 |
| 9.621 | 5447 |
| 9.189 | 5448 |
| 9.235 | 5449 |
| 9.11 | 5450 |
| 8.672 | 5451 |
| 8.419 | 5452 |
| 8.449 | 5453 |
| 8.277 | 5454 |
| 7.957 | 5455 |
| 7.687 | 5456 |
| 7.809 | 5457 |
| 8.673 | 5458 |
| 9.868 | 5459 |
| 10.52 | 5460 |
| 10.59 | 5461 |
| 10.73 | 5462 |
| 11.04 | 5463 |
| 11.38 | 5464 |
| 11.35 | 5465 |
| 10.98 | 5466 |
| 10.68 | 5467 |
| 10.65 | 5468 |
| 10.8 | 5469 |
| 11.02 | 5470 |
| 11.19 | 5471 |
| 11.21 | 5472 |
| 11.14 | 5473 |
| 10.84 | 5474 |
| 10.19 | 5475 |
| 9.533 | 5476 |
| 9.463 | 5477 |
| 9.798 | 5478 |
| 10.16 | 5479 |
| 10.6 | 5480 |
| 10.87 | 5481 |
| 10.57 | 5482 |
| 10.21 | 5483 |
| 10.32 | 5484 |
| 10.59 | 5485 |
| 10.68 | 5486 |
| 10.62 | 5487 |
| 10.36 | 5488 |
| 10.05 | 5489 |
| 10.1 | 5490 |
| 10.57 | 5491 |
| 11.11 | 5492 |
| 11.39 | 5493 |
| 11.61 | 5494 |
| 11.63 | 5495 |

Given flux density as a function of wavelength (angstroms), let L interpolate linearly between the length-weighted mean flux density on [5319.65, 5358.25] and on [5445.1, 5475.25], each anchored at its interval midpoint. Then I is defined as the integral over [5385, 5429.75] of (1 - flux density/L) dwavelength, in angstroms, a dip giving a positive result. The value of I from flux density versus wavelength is -4.0 angstroms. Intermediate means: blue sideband 10.6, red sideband 9.94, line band 11.1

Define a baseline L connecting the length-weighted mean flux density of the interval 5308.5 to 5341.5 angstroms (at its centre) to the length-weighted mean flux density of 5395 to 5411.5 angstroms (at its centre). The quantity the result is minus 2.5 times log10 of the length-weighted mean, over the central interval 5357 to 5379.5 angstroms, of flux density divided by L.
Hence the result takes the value -0.09 mag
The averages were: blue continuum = 9.94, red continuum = 10.5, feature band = 11.1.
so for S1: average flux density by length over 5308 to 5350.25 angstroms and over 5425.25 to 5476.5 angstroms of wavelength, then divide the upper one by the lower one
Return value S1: 1.05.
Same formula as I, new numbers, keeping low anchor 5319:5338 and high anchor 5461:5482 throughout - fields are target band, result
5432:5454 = -0.81 angstroms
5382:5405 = -2.05 angstroms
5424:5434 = -0.05 angstroms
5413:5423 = -1.18 angstroms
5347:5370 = -1.81 angstroms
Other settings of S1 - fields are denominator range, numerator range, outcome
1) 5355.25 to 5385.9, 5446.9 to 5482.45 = 0.88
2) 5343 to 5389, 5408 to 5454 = 0.96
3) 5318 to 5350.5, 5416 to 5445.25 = 1.13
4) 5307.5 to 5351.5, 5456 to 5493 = 1.03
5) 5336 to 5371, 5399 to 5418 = 1.01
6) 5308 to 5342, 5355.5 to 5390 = 1.15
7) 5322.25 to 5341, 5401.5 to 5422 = 1.09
